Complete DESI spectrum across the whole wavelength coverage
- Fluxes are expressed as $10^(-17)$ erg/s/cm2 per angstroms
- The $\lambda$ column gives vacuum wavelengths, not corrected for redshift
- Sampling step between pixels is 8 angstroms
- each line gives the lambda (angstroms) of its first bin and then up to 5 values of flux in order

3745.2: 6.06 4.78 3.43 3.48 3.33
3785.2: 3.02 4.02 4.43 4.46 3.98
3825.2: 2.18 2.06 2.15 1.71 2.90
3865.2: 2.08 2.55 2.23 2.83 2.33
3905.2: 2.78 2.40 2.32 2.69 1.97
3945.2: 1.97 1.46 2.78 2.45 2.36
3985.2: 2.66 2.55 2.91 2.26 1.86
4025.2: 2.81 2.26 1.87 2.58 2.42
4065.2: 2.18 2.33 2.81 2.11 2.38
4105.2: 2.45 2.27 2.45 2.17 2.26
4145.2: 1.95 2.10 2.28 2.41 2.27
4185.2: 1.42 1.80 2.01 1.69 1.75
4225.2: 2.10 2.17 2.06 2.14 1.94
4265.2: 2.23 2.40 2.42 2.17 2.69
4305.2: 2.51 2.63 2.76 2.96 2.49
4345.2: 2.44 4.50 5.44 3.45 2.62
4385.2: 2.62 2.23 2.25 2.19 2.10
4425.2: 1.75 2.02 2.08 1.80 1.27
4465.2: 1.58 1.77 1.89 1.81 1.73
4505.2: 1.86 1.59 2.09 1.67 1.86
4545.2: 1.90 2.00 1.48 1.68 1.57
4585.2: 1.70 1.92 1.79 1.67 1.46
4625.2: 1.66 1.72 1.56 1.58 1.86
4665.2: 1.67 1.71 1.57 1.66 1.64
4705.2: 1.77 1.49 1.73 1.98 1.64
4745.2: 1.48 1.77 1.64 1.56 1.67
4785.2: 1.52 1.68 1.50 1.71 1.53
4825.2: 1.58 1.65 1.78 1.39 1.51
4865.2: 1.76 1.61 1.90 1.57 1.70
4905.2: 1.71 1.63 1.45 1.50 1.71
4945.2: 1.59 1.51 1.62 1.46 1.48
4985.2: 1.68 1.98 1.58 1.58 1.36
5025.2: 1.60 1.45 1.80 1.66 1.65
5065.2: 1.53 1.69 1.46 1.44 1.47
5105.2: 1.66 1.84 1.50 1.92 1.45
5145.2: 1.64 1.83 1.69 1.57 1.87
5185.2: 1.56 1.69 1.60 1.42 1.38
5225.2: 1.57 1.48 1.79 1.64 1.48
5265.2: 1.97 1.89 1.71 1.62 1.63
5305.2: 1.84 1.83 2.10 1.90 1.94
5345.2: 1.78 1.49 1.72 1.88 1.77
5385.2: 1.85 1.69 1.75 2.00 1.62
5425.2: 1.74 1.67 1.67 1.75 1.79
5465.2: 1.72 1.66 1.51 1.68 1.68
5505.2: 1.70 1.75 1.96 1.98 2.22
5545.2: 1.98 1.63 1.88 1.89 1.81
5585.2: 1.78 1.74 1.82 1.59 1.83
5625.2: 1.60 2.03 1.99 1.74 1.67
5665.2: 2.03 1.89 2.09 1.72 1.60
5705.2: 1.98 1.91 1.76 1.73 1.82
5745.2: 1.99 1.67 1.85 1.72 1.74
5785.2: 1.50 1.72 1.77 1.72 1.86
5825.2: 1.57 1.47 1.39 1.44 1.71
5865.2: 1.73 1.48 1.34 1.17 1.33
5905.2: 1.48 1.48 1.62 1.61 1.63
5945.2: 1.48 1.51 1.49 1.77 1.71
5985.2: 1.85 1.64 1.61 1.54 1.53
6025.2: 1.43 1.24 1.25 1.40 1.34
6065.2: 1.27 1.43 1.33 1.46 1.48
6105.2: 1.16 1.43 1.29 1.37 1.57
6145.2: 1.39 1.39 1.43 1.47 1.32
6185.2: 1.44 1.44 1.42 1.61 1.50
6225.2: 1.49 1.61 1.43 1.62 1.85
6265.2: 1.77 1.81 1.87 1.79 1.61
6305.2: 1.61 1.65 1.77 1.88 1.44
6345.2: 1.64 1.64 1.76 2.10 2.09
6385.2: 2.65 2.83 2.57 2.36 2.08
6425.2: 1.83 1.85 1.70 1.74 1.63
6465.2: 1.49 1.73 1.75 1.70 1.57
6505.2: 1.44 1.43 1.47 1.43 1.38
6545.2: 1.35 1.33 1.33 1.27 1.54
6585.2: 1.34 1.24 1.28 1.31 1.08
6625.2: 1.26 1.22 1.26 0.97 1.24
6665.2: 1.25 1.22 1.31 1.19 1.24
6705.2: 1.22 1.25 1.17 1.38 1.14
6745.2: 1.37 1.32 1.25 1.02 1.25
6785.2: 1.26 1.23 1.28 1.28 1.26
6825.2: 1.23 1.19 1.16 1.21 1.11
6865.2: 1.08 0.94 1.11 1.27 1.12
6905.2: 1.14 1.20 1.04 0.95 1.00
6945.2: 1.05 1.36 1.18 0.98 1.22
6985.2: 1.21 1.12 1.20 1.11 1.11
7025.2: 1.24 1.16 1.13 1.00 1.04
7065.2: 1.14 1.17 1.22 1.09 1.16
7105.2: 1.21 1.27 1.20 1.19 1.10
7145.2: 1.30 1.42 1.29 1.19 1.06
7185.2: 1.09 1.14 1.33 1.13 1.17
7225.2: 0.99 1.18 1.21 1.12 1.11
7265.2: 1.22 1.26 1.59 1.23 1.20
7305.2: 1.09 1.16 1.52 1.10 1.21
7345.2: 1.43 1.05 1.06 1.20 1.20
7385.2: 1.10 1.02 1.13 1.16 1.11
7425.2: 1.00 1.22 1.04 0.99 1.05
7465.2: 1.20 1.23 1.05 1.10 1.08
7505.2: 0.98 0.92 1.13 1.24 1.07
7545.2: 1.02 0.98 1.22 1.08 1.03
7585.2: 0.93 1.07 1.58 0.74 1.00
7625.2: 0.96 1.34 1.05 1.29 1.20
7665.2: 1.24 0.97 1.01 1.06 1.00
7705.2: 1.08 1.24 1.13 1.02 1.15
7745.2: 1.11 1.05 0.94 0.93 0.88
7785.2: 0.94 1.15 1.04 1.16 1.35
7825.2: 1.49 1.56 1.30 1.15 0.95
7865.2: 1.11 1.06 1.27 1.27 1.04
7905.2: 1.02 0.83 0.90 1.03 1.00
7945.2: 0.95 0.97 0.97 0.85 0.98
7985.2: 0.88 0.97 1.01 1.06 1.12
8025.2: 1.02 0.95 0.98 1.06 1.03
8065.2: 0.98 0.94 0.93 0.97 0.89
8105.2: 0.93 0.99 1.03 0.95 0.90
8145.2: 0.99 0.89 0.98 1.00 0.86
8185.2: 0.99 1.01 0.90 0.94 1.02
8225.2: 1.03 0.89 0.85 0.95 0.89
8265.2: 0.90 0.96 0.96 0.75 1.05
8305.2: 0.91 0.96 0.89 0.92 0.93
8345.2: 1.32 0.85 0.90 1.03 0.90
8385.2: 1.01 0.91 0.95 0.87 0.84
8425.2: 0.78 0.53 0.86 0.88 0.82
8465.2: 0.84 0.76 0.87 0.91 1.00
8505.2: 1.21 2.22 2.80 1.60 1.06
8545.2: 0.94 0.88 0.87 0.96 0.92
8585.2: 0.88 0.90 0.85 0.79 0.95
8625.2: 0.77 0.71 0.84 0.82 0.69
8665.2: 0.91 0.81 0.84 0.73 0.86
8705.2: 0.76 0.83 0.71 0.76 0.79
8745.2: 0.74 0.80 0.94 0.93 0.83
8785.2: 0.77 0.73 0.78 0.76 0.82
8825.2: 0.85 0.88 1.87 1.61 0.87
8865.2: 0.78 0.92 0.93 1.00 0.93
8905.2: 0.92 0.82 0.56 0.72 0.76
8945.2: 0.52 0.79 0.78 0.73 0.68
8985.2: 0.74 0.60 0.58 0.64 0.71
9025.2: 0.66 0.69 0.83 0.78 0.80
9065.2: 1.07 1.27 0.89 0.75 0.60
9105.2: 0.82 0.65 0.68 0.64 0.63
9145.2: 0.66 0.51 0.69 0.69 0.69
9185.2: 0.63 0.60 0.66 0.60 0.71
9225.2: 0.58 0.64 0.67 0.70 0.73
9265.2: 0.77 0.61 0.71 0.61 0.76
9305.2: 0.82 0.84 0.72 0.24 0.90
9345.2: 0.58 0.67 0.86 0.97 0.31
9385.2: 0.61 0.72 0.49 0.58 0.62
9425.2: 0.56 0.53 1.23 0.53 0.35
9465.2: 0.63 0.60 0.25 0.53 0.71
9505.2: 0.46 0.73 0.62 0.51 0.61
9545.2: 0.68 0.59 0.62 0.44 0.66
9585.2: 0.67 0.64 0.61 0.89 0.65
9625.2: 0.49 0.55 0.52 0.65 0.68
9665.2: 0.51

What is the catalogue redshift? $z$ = 1.285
